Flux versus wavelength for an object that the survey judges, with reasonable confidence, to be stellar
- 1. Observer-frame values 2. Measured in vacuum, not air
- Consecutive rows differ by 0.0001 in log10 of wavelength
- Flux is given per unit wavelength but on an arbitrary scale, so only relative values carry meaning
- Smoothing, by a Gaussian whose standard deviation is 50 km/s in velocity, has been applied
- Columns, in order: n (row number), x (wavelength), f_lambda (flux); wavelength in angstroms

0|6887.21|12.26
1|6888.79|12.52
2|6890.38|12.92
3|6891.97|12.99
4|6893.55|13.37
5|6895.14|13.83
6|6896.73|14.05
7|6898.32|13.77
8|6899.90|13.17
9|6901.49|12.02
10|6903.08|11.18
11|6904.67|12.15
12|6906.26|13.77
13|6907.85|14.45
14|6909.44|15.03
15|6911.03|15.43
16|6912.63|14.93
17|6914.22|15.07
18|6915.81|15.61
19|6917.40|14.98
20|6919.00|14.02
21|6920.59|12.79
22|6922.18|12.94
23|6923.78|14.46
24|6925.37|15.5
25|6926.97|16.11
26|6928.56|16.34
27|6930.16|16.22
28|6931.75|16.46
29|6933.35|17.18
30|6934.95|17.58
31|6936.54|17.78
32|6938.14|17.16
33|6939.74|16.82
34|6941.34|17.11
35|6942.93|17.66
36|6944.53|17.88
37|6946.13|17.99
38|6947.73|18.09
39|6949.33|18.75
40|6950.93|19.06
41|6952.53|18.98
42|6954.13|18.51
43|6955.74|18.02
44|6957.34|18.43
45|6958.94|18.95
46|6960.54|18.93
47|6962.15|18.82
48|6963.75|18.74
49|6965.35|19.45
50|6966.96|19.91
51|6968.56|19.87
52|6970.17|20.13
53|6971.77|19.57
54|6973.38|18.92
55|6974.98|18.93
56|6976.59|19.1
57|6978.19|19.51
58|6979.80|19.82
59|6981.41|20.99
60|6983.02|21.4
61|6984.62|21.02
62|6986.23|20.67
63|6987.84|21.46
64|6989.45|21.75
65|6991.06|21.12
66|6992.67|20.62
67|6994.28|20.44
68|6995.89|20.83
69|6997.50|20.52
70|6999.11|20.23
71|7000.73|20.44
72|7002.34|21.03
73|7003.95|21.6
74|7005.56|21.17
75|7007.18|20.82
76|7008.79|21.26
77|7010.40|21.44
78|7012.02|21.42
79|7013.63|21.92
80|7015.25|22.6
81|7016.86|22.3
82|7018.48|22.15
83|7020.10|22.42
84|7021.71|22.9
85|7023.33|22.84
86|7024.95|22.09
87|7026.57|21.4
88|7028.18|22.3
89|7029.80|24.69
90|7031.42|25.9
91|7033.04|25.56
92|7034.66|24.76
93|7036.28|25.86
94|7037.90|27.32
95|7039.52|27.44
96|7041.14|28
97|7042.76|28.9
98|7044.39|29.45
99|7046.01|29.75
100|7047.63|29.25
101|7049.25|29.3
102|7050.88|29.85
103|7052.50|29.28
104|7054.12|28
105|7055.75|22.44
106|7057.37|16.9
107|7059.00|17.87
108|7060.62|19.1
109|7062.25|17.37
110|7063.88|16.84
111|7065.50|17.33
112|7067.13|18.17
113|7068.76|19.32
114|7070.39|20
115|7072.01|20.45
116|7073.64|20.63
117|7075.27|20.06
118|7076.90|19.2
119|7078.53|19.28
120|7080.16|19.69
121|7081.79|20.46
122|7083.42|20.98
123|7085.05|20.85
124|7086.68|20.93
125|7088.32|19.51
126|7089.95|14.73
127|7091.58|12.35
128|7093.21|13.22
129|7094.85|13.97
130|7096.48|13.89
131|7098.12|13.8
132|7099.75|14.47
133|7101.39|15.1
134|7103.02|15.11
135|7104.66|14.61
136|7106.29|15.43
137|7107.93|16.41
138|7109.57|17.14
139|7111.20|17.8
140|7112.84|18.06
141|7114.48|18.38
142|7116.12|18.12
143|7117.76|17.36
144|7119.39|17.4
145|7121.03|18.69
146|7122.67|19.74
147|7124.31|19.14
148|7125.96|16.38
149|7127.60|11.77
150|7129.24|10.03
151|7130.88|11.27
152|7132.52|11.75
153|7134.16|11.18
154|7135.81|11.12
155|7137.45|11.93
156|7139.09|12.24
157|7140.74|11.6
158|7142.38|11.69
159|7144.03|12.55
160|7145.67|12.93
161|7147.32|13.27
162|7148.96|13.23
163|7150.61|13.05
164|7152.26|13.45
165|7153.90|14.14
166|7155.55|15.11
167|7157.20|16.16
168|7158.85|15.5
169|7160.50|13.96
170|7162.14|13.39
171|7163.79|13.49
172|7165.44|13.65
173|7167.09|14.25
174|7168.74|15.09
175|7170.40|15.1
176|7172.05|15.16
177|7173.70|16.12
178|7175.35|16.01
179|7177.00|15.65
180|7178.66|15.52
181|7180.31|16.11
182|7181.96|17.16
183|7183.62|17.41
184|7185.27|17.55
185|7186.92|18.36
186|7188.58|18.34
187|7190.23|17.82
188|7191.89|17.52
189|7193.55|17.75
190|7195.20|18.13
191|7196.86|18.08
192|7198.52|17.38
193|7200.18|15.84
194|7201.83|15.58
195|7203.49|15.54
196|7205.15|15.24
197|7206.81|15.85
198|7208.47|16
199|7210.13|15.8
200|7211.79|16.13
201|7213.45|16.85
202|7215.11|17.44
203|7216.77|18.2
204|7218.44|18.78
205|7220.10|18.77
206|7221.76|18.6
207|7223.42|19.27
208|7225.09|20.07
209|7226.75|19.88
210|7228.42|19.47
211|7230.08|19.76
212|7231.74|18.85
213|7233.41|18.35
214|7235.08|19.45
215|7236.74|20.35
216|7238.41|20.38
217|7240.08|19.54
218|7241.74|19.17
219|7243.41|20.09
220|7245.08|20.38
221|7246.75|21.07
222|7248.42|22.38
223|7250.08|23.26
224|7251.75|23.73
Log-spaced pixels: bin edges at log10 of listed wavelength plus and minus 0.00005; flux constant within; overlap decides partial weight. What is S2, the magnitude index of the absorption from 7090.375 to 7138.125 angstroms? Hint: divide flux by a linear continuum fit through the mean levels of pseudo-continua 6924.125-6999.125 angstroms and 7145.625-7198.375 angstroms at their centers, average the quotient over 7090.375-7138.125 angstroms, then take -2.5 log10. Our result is 0.10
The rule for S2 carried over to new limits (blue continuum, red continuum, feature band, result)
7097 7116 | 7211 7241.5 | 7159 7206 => 0.11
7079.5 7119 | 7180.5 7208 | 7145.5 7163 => 0.20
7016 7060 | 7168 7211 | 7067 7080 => 0.17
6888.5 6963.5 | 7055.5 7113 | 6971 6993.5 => -0.23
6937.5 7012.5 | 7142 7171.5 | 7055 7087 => -0.17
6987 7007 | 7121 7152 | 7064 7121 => -0.12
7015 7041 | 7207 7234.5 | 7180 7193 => 0.10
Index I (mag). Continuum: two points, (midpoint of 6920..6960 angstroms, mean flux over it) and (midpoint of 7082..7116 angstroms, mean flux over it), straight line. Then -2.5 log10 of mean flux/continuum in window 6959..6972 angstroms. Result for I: -0.14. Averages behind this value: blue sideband 17.1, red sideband 16.4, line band 19.4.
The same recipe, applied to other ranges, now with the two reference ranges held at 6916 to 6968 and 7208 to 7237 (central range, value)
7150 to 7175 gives 0.24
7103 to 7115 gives 0.08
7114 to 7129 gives 0.05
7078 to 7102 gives 0.06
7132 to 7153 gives 0.42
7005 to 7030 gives -0.25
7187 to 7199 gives 0.03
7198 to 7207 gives 0.16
